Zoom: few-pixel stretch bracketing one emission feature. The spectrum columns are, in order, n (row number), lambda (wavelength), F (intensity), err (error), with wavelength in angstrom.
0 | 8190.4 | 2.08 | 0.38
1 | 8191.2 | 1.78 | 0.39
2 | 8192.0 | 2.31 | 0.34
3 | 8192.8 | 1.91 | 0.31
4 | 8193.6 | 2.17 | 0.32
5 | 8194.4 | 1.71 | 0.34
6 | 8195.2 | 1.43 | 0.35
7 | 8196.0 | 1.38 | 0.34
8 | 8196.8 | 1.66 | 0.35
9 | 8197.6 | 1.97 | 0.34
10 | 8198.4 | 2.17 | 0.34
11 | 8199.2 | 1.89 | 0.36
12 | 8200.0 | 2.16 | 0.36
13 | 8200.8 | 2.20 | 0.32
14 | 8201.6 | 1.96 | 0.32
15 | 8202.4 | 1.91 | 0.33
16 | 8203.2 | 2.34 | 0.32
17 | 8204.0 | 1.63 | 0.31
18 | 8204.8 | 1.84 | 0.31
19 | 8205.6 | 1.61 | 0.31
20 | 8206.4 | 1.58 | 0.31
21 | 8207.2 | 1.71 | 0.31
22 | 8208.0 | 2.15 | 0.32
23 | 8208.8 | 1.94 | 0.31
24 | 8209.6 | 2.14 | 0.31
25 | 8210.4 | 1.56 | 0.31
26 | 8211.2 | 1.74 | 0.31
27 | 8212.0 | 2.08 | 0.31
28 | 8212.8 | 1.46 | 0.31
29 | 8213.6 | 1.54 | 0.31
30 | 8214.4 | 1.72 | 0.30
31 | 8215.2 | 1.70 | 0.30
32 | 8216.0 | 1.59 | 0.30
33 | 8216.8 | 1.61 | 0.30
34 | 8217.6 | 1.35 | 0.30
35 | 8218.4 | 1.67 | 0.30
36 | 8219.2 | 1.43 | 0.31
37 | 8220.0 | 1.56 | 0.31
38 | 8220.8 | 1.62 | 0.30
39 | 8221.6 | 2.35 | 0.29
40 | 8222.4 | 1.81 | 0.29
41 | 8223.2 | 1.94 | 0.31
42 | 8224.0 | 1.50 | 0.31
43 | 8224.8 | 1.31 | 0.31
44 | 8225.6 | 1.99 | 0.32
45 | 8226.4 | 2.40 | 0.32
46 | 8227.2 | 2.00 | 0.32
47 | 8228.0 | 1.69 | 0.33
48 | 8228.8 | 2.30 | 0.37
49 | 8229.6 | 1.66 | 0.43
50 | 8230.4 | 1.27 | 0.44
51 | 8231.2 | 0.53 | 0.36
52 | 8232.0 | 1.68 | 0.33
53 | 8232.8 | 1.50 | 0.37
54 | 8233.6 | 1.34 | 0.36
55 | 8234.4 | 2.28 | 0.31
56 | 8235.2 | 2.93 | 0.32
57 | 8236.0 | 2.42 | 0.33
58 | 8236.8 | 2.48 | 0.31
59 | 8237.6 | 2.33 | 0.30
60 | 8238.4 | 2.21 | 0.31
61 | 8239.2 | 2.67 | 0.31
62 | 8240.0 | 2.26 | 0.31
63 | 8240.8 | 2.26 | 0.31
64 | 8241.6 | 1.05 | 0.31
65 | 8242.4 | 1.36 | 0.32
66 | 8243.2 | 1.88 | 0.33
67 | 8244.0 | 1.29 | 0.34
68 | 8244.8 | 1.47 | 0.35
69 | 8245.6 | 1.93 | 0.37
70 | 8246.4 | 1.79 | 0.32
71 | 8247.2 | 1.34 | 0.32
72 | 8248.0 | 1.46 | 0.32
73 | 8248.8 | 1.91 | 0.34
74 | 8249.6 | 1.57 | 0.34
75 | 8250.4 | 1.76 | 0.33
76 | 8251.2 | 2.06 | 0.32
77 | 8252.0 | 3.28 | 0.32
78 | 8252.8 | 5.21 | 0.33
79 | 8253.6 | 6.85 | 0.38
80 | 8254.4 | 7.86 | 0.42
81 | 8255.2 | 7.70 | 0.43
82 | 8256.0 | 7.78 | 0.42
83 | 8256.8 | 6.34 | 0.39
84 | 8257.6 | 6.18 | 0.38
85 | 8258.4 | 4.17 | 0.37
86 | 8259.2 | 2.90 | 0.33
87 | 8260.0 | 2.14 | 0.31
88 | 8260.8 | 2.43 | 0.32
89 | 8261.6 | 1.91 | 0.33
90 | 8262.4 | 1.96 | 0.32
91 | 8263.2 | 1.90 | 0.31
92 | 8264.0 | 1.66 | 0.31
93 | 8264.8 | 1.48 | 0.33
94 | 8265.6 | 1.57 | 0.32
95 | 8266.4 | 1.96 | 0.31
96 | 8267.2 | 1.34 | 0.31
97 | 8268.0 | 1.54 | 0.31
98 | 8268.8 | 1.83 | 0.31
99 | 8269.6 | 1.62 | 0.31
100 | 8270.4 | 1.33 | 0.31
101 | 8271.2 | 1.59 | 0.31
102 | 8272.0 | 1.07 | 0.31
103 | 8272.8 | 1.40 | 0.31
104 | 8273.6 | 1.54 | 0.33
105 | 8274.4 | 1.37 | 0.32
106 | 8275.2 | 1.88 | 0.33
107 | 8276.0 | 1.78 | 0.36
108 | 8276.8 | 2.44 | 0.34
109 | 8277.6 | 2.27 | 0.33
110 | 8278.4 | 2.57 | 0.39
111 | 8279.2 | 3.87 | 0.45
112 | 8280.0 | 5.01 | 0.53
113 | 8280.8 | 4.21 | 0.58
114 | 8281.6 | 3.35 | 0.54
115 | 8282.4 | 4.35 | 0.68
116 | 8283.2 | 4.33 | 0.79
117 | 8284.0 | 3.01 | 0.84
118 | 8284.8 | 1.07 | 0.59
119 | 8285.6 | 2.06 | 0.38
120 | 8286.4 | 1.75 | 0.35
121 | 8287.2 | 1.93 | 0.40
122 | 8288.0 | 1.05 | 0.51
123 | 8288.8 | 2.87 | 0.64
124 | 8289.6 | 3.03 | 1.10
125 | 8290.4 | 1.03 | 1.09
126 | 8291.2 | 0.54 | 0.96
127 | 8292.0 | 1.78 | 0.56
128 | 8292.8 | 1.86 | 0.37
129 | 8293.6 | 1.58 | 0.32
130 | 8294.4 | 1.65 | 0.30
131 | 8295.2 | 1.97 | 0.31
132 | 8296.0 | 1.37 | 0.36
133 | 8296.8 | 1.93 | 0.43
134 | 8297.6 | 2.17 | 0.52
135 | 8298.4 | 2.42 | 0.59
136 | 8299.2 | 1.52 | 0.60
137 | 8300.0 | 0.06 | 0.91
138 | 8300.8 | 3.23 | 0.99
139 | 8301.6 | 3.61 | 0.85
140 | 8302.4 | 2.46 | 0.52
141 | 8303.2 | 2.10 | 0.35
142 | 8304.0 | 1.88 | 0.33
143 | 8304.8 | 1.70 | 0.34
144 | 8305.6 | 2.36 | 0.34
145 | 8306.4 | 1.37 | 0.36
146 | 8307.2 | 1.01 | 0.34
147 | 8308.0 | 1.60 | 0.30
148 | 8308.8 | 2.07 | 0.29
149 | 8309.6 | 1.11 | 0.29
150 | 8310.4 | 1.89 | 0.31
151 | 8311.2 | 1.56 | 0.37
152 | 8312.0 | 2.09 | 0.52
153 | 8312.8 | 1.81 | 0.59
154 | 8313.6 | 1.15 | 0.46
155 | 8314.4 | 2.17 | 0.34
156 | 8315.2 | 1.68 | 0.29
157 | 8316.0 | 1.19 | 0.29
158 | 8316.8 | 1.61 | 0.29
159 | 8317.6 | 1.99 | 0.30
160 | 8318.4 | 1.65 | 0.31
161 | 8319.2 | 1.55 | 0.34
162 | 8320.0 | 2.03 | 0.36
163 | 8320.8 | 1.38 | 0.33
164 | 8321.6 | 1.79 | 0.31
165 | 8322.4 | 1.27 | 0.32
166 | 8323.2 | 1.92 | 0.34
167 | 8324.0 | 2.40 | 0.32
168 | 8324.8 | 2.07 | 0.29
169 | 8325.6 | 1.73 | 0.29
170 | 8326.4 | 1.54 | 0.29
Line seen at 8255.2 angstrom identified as H-alpha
